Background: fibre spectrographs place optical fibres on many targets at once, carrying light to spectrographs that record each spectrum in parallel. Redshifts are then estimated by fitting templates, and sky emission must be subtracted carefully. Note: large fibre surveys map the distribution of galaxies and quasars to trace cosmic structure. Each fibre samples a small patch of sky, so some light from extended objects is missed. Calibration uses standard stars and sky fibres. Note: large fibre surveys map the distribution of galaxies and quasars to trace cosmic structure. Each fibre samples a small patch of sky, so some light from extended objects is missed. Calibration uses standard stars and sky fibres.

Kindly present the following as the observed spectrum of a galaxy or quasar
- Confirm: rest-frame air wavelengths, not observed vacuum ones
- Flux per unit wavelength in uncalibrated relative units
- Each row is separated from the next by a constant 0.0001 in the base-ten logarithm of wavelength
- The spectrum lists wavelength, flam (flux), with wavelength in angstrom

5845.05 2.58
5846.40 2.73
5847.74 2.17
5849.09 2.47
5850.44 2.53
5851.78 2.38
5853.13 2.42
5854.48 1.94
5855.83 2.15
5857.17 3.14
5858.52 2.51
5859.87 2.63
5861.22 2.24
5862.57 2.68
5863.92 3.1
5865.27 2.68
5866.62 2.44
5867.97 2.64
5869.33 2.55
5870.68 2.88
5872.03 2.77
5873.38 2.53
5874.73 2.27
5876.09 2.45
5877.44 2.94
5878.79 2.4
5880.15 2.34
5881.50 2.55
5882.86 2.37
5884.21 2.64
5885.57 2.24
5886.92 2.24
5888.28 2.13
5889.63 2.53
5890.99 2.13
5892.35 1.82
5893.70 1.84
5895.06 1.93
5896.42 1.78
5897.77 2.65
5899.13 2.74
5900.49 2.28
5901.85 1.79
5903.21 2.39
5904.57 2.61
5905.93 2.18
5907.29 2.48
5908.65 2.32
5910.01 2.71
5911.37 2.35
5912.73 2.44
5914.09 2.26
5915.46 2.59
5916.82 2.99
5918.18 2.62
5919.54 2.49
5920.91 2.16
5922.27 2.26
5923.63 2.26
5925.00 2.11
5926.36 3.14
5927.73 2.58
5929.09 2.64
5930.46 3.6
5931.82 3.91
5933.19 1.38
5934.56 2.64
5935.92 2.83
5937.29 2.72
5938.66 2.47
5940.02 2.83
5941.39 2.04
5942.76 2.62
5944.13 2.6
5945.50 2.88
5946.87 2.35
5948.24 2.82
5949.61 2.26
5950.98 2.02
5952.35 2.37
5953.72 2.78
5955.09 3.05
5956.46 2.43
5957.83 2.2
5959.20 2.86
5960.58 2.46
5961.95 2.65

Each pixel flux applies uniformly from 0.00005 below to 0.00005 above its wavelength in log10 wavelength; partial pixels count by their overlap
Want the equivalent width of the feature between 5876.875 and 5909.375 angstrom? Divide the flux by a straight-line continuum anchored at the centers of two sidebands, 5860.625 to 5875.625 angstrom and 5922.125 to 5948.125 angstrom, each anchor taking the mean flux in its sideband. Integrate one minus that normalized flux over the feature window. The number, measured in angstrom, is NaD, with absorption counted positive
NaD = 4.0 angstrom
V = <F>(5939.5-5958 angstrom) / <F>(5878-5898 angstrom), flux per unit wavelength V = 1.13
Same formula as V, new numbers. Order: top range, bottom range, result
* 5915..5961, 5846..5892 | 1.04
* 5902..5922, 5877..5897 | 1.09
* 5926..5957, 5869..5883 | 1.03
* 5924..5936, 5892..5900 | 1.28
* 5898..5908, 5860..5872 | 0.89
